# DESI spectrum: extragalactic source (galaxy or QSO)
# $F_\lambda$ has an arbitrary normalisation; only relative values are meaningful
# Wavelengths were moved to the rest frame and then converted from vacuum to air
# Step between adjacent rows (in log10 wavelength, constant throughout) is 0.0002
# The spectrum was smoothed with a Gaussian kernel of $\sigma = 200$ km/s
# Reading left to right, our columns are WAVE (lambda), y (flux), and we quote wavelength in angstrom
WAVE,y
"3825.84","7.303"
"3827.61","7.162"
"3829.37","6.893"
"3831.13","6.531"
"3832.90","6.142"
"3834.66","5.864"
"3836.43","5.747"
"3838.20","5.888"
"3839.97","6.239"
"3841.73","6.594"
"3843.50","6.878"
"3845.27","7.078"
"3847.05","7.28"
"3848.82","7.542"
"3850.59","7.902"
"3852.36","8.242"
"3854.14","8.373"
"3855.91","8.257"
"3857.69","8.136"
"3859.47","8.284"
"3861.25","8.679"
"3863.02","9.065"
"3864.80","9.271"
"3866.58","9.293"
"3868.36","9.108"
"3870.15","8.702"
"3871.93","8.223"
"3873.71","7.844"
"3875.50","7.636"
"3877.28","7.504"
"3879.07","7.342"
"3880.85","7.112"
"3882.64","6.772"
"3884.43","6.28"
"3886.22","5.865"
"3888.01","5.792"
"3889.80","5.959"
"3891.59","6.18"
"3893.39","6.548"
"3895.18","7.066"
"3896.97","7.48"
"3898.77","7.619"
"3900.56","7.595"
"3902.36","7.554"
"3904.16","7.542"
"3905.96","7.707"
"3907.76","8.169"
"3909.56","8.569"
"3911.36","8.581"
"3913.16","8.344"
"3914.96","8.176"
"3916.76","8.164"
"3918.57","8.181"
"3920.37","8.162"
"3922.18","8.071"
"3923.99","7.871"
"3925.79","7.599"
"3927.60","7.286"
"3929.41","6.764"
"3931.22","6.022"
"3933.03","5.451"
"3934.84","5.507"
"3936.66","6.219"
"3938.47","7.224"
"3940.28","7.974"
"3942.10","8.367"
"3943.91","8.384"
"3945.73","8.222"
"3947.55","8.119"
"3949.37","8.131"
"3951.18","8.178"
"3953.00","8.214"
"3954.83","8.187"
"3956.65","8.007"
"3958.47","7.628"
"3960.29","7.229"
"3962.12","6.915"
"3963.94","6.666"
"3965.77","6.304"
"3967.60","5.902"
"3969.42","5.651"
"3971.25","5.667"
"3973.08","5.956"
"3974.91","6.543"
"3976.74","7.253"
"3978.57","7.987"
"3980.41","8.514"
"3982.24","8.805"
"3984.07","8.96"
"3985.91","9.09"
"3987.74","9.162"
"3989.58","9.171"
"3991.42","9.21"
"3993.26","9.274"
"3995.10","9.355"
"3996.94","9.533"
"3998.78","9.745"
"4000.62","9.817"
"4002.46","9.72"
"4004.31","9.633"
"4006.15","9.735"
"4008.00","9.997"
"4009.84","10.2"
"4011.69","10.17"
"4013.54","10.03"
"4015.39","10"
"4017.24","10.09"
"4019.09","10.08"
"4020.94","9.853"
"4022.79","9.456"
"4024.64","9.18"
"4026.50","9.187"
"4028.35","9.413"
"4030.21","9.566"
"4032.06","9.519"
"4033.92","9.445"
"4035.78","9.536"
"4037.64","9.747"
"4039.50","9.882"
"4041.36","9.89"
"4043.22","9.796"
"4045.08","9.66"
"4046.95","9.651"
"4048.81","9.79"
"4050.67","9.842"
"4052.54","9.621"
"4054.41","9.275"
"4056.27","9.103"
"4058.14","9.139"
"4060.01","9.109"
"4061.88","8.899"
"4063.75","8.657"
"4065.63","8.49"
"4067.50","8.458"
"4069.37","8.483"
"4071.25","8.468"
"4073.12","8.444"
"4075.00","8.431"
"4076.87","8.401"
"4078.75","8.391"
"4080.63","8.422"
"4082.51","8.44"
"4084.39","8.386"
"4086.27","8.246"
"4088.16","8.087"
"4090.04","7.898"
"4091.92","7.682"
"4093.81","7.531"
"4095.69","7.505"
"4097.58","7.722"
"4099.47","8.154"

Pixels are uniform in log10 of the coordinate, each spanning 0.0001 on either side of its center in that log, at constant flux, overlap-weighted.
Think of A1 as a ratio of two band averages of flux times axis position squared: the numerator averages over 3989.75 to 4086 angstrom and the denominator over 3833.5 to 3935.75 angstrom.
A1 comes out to 1.4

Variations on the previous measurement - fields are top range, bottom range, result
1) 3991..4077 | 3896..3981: 1.33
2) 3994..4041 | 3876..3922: 1.40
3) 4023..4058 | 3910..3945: 1.35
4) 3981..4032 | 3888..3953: 1.33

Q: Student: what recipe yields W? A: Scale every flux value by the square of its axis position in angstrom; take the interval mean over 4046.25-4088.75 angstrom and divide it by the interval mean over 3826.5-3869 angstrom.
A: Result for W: 1.3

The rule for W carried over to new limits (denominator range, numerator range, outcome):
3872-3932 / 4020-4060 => 1.38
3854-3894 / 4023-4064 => 1.35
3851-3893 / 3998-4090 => 1.31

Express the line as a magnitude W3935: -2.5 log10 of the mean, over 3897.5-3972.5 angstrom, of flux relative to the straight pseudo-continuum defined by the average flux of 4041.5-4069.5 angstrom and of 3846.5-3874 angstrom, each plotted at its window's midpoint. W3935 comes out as 0.17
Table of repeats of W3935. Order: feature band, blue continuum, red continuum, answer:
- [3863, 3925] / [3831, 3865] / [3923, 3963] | -0.039 mag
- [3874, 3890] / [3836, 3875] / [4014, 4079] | 0.190 mag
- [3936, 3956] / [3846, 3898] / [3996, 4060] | 0.086 mag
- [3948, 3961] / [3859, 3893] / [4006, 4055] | 0.094 mag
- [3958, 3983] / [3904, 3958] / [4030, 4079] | 0.185 mag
